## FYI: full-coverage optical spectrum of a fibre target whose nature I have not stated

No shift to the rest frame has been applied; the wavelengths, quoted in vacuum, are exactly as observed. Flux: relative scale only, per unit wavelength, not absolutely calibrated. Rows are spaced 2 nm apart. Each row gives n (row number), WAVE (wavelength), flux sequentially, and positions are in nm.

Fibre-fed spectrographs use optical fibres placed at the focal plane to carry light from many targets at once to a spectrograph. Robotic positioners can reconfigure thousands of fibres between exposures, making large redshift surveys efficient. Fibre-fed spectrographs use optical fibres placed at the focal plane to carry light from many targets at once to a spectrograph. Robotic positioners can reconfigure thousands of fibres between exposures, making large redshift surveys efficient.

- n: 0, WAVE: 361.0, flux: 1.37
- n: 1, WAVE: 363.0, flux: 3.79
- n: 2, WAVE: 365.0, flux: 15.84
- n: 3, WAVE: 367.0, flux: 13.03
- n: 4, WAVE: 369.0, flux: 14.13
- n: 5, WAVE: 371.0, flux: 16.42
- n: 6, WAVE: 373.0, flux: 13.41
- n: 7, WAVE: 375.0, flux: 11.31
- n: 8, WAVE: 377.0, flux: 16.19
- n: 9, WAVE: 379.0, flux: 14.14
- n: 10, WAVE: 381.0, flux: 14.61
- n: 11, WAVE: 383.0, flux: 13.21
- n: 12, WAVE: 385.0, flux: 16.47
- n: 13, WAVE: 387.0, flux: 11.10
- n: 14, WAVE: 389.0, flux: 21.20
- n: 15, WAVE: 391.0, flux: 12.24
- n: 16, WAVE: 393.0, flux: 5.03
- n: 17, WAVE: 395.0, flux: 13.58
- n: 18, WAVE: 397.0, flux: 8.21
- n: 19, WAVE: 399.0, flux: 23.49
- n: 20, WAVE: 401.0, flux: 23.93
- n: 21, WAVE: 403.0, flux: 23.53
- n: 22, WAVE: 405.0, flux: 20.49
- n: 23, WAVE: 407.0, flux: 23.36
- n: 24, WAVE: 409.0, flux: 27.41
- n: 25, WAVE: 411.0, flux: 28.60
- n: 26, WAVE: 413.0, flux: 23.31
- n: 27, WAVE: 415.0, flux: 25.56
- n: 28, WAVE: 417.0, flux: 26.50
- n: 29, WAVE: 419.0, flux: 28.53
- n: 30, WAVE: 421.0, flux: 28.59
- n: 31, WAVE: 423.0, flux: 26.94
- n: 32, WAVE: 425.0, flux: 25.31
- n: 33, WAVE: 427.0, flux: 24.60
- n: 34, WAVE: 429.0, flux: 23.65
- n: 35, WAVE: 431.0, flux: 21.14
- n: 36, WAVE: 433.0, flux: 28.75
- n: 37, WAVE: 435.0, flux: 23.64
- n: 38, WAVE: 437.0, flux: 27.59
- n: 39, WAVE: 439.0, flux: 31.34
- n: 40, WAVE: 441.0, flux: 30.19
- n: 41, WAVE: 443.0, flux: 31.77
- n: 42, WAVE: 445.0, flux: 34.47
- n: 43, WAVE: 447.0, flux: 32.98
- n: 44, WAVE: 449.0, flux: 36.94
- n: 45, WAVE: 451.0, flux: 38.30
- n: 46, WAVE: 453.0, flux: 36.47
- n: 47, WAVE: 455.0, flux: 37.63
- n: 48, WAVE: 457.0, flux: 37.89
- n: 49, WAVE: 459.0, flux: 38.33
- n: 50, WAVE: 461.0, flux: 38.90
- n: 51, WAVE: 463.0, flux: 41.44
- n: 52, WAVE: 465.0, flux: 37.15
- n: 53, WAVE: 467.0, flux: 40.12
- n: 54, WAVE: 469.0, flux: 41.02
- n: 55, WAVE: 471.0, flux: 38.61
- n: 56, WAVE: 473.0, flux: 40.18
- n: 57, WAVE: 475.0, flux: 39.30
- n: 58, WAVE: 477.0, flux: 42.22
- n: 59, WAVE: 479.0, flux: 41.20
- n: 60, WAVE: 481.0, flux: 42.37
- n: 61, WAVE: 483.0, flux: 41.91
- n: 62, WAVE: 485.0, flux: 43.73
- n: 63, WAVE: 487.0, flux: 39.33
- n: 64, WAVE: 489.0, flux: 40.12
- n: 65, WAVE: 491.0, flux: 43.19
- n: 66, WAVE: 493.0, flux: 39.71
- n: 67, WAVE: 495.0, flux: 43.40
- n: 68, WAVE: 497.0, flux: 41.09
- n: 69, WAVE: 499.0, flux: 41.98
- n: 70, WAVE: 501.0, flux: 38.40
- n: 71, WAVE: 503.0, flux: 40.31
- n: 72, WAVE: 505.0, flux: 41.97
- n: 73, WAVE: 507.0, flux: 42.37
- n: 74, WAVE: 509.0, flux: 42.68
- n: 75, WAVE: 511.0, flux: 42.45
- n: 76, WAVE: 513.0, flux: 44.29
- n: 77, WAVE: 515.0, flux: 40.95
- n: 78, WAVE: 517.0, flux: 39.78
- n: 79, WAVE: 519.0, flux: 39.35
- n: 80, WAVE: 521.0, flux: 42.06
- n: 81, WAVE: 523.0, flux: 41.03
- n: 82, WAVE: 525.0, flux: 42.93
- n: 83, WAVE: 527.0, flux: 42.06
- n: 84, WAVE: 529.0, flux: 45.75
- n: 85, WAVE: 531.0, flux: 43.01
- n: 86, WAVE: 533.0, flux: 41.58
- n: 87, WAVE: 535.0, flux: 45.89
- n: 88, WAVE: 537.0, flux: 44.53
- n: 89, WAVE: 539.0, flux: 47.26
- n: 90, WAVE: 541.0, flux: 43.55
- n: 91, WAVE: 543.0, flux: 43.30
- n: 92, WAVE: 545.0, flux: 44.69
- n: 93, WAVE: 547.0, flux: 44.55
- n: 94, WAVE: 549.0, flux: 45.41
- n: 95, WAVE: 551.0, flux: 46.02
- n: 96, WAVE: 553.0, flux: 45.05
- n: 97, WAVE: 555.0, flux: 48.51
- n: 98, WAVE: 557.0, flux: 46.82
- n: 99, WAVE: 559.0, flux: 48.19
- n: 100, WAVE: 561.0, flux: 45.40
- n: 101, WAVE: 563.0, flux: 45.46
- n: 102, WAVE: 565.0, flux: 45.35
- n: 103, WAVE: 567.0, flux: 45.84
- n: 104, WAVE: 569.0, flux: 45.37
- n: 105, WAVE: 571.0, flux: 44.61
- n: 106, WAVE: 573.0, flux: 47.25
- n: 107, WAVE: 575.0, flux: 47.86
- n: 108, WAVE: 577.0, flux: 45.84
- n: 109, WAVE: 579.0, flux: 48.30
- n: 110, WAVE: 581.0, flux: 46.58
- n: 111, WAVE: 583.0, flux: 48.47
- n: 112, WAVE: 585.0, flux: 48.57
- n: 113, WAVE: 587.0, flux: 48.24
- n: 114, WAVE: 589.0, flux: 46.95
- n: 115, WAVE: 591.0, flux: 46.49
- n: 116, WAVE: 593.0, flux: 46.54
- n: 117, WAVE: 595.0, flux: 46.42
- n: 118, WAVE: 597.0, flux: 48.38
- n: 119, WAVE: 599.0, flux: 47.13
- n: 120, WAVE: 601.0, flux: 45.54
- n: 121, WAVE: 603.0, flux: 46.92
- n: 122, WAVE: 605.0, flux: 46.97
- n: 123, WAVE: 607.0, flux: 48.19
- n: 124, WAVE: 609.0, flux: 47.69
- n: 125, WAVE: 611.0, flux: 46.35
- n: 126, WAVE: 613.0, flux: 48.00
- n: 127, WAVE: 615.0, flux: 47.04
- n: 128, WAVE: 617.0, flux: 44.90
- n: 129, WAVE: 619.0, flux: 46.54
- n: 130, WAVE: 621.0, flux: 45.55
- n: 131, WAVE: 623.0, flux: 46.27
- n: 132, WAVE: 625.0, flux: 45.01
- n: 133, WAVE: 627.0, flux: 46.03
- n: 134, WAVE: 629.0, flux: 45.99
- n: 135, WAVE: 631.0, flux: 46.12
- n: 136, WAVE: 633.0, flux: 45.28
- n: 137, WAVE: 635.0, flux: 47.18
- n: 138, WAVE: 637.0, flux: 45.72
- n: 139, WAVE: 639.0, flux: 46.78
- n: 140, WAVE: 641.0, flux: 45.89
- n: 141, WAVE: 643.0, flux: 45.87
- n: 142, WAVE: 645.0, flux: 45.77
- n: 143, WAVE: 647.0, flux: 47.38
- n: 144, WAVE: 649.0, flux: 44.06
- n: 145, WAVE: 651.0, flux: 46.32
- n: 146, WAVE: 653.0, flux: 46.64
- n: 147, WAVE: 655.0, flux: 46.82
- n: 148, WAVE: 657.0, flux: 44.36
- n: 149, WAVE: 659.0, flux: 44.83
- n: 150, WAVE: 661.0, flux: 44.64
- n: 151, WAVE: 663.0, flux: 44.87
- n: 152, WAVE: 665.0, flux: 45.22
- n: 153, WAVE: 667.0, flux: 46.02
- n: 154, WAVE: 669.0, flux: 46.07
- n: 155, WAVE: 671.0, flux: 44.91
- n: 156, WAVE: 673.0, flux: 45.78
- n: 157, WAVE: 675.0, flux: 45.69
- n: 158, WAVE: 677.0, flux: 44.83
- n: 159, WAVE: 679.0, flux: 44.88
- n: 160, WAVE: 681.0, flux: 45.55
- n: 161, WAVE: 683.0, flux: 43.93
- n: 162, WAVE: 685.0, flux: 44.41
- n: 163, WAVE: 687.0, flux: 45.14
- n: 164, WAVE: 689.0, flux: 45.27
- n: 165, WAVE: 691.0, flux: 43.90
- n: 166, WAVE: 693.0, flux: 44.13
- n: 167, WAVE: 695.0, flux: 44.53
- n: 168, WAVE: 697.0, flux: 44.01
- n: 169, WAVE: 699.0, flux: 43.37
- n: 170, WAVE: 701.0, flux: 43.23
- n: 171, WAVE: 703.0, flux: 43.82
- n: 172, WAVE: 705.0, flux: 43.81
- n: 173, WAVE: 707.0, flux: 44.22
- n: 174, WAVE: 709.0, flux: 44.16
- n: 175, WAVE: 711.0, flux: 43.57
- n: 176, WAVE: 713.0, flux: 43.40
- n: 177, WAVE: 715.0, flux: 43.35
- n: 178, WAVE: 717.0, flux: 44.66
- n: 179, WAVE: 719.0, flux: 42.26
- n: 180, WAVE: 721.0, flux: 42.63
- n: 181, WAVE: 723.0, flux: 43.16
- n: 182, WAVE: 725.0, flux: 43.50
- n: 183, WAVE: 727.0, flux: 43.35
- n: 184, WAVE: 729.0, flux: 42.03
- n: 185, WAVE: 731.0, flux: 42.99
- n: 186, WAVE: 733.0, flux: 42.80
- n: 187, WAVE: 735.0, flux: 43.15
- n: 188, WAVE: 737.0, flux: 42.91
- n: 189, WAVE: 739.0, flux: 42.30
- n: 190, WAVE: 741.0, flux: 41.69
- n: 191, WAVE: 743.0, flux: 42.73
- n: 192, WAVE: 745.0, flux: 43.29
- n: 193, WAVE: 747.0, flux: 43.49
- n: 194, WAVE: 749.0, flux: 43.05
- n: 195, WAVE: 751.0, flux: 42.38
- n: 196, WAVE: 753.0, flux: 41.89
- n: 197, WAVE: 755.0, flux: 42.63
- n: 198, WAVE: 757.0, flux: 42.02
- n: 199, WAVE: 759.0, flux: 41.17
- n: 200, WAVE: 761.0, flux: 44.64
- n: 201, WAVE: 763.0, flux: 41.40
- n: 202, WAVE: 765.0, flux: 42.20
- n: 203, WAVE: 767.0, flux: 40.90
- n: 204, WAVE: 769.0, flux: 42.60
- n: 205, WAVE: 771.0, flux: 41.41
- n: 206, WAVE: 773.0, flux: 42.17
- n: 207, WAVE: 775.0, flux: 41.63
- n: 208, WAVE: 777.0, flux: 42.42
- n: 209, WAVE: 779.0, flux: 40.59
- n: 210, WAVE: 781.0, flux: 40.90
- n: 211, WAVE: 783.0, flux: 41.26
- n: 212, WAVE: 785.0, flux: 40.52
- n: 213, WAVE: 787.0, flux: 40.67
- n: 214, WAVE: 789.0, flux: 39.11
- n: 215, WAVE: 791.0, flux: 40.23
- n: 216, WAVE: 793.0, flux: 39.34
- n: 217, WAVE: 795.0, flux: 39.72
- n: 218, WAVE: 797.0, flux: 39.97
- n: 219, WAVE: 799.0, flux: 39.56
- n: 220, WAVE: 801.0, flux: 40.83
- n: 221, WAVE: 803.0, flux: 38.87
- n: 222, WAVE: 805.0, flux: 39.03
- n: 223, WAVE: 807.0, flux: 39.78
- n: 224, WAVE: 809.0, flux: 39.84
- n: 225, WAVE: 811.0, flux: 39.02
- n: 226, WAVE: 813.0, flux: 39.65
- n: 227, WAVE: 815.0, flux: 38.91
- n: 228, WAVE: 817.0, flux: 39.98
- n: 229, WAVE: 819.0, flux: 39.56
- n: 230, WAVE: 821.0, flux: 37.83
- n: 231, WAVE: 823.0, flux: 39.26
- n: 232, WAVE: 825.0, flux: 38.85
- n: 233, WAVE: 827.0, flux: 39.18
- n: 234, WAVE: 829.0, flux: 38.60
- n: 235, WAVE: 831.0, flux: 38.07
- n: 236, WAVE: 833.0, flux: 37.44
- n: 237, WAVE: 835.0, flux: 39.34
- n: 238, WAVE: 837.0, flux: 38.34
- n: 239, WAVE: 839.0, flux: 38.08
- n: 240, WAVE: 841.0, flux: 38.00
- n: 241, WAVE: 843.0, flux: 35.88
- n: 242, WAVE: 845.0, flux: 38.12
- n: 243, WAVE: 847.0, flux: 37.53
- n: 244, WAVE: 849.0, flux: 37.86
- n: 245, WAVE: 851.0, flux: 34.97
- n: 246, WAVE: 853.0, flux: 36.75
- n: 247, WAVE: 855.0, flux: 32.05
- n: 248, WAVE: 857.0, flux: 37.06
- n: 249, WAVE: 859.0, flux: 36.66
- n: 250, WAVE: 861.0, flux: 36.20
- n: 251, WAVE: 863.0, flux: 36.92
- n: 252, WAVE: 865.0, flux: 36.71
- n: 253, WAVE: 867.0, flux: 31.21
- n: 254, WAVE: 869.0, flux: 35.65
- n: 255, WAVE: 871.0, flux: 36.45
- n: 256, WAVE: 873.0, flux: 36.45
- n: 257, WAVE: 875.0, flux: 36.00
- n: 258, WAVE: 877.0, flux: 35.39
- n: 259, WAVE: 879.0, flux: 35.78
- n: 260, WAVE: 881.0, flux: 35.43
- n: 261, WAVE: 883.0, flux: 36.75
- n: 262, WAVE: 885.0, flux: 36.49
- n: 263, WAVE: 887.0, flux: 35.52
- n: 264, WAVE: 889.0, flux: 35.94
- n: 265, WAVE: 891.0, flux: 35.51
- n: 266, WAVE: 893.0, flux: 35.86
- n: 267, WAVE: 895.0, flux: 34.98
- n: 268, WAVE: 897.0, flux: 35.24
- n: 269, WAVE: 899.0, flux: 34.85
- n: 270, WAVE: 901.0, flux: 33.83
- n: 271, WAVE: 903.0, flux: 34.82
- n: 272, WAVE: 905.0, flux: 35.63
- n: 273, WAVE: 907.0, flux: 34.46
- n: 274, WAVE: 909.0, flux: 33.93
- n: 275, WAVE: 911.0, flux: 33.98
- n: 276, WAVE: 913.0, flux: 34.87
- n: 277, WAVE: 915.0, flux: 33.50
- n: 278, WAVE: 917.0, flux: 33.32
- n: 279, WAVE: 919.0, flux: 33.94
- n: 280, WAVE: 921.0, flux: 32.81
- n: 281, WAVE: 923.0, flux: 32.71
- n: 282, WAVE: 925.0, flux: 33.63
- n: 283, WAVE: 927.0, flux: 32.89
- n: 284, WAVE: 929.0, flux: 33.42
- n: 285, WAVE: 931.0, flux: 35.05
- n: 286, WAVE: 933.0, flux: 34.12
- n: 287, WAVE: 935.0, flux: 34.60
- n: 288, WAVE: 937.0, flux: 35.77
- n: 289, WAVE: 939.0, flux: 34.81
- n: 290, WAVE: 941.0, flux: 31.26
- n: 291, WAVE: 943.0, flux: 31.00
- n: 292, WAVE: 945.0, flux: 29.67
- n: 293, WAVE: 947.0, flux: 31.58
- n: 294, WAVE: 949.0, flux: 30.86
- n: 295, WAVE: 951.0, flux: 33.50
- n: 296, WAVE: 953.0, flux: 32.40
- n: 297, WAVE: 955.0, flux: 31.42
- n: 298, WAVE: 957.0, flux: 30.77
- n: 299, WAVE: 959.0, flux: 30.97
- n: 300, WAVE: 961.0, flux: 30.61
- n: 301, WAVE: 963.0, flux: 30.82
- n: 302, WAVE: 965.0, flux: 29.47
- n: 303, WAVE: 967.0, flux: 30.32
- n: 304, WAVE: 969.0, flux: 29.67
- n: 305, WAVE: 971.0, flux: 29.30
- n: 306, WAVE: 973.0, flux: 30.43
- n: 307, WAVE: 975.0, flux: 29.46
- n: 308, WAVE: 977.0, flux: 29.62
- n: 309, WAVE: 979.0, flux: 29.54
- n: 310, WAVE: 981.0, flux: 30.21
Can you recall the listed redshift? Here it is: 0.000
